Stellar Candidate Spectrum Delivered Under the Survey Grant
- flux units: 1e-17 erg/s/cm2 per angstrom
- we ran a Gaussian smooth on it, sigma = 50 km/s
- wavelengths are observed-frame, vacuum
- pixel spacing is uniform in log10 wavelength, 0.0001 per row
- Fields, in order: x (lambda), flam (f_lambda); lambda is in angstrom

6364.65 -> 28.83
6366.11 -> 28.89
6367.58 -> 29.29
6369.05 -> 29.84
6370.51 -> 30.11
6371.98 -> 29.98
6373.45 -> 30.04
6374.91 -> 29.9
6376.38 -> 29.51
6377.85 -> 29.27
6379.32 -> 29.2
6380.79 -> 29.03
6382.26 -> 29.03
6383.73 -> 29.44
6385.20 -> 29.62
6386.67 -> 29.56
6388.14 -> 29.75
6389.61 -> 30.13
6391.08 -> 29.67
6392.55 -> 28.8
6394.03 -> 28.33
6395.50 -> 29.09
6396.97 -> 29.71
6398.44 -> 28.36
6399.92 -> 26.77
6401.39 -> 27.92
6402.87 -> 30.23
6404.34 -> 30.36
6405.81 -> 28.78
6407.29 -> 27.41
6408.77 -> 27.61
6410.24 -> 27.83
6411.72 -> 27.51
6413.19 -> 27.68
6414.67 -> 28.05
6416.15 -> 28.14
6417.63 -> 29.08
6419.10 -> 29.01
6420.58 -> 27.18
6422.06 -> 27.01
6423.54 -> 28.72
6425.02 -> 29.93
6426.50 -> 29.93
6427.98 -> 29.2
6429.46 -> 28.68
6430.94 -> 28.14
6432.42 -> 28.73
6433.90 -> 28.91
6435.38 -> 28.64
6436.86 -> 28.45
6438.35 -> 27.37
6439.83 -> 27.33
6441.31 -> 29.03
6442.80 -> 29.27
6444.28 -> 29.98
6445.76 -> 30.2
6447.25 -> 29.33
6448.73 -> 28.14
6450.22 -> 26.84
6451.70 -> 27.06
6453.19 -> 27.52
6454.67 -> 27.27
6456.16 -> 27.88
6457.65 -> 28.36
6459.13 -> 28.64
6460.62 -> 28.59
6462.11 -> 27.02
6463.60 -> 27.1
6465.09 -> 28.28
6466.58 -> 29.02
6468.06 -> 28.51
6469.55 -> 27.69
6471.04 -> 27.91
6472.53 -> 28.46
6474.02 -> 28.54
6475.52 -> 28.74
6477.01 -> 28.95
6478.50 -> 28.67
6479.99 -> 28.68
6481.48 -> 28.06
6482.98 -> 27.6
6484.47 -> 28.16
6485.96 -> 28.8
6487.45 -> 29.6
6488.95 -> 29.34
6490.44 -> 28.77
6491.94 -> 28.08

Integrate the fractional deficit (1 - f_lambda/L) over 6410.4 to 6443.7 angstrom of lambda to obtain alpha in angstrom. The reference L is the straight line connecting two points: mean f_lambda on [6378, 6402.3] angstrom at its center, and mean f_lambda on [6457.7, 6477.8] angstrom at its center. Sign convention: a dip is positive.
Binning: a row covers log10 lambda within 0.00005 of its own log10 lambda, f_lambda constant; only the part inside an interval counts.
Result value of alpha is 0.3 angstrom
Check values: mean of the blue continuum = 29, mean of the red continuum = 28.3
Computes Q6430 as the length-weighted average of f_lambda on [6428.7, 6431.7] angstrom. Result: 28.4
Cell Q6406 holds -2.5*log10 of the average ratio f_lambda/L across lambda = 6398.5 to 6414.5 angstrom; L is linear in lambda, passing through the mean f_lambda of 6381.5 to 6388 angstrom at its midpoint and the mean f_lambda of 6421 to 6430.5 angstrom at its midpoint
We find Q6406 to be 0.03 mag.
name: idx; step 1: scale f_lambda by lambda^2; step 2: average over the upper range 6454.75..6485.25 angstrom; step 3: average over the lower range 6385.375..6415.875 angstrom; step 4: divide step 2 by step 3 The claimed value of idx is 1.01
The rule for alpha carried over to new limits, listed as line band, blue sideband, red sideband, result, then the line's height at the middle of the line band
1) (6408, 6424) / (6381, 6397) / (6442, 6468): 0.5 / 28.9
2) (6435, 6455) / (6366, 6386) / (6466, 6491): 0.4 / 28.9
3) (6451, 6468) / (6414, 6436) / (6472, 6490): 0.4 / 28.6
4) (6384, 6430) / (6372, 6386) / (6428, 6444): 0.5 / 29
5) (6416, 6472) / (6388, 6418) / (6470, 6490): 0.4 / 28.6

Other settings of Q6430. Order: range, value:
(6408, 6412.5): 27.7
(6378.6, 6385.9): 29.3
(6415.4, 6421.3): 28.4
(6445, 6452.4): 28.3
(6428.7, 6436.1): 28.6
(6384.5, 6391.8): 29.8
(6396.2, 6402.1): 28.2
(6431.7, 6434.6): 28.8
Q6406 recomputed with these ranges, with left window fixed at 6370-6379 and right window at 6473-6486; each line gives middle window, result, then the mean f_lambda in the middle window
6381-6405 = 0.013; 29.2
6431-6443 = 0.022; 28.4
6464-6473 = 0.011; 28.3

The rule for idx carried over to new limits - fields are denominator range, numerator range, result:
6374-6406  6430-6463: 0.99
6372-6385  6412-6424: 0.96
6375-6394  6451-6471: 0.97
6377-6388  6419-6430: 0.99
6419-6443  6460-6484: 1.00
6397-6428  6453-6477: 1.01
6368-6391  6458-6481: 0.98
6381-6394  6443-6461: 0.98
